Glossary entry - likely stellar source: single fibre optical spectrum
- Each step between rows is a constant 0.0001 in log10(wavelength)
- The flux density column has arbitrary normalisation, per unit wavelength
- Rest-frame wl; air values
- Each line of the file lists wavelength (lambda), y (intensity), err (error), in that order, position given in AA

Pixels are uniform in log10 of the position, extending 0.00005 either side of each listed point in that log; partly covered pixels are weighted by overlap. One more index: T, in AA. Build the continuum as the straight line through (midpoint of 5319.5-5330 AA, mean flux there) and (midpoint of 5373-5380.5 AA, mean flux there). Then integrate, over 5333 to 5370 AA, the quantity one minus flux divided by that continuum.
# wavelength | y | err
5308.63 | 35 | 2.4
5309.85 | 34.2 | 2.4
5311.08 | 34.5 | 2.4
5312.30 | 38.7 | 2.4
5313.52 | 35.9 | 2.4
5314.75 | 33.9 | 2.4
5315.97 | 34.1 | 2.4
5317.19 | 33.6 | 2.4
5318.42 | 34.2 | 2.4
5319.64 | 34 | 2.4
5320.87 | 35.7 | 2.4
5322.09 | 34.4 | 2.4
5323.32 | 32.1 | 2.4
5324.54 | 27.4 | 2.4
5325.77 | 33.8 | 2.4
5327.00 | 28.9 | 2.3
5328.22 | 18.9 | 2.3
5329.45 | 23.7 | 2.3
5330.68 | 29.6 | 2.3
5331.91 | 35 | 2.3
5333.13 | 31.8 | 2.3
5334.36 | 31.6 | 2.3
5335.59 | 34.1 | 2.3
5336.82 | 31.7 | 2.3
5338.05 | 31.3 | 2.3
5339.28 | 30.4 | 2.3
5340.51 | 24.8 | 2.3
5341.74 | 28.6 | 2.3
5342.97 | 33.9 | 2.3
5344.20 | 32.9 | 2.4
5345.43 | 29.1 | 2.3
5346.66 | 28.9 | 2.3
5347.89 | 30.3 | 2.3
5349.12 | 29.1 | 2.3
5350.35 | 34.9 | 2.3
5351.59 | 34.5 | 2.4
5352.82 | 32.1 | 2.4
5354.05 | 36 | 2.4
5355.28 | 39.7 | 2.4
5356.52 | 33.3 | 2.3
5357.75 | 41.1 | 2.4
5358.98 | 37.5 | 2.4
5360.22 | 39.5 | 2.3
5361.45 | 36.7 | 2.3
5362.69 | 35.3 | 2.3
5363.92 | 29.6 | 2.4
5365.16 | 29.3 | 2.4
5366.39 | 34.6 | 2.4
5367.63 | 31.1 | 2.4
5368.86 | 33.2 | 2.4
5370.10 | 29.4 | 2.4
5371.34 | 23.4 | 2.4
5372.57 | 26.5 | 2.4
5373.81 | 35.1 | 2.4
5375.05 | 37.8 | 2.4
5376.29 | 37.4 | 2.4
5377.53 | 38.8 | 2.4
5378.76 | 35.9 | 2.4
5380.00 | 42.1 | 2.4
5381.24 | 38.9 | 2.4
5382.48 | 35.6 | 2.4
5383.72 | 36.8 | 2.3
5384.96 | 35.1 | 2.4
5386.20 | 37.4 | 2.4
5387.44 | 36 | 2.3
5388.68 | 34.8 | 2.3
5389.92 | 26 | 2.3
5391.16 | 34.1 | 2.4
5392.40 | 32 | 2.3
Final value 0.9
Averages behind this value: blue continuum 29.7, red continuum 37.5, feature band 32.9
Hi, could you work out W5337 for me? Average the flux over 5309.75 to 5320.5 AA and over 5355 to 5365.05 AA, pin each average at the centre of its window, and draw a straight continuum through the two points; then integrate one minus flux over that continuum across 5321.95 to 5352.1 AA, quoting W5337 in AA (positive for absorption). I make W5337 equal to 4.30 AA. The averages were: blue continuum 34.8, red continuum 36.1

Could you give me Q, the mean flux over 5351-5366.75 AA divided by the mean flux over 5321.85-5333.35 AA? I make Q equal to 1.2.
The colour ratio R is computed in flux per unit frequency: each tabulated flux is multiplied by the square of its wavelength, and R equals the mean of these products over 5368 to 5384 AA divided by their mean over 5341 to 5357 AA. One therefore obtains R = 1.1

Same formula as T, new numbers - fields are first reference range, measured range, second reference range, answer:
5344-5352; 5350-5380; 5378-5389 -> -0.4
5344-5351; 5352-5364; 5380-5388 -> -1.4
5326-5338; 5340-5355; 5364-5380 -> -0.2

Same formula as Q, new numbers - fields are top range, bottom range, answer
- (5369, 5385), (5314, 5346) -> 1.12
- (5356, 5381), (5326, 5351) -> 1.15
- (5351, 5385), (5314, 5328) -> 1.07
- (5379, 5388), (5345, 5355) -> 1.16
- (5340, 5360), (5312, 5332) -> 1.04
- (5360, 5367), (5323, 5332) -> 1.20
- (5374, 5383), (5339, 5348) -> 1.27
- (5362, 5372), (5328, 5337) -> 1.03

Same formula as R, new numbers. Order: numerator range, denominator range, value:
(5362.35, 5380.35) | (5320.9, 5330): 1.16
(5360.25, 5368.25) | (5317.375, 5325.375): 1.02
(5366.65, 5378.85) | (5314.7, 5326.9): 1.01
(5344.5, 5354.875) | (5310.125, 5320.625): 0.93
